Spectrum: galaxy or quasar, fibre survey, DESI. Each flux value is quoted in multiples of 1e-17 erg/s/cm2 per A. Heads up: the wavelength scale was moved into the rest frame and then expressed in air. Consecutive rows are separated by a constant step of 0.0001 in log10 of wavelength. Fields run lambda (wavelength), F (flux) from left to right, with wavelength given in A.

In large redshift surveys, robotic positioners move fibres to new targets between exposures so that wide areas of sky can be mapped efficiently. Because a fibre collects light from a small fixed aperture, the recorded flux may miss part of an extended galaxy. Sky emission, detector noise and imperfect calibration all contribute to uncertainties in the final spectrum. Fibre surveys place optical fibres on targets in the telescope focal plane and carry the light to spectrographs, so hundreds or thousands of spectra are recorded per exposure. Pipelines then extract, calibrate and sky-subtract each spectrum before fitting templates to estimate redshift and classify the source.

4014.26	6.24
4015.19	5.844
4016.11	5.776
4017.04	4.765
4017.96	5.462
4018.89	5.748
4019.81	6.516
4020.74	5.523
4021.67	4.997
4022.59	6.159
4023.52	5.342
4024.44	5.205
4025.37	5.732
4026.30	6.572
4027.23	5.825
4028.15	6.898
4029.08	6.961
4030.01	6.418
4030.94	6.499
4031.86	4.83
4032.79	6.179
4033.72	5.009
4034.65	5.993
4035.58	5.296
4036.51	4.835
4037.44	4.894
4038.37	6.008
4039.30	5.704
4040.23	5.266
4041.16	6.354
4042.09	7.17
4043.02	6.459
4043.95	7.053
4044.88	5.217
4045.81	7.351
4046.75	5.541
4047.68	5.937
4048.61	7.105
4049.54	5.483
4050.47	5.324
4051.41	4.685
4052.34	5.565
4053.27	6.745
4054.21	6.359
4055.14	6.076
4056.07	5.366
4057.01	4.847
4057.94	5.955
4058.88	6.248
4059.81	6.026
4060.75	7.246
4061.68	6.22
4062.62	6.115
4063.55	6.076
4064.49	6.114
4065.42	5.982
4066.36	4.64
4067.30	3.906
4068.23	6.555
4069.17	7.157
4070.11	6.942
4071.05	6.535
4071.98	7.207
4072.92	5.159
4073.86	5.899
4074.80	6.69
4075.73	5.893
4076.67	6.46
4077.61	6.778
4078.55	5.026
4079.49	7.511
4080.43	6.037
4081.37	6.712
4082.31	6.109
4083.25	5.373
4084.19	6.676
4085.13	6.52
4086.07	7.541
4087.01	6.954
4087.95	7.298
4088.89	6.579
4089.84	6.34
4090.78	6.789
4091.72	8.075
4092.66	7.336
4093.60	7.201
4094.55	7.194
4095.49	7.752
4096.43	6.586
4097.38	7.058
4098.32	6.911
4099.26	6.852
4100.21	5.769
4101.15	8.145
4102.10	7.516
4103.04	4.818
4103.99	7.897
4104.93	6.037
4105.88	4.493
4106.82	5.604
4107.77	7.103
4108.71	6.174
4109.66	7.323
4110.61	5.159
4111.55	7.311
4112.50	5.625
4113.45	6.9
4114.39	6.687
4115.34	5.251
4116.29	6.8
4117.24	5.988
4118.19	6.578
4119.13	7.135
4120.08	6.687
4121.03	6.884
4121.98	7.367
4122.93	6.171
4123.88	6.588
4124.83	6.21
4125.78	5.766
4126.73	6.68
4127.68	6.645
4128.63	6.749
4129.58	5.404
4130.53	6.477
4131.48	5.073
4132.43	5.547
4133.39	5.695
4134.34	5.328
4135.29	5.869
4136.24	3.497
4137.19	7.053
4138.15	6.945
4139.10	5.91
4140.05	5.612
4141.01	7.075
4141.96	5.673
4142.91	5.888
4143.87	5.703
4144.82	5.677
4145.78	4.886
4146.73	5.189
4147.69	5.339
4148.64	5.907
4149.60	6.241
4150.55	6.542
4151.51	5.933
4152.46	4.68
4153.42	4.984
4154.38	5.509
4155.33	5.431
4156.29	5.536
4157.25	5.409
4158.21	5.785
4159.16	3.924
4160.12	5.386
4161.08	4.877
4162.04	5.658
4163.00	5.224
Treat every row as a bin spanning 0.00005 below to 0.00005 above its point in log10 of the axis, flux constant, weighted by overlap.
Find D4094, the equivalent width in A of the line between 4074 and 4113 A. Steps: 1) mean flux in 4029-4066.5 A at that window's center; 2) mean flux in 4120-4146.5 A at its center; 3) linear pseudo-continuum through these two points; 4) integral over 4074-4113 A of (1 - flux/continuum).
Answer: -4.1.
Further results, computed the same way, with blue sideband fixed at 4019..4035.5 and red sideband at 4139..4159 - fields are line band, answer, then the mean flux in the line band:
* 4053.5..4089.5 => -2.7 A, 6.23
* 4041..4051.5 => -0.6 A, 6.18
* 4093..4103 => -2.2 A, 7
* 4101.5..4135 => -3.4 A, 6.28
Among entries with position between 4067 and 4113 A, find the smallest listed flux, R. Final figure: 3.906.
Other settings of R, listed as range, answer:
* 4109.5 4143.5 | 3.497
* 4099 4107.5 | 4.493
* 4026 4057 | 4.685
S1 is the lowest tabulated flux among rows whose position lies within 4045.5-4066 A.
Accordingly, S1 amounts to 4.685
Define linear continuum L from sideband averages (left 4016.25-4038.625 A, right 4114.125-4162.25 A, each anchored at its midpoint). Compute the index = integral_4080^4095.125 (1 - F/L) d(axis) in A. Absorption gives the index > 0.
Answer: -2.59 A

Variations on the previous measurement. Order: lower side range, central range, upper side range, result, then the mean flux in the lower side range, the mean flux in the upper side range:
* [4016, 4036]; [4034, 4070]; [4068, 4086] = 1.1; 5.81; 6.4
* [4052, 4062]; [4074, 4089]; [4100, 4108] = -0.6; 6.06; 6.37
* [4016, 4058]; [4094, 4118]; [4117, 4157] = -2.4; 5.85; 5.95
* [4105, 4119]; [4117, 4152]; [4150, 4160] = -1.6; 6.23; 5.38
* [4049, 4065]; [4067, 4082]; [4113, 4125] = -0.5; 5.92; 6.57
